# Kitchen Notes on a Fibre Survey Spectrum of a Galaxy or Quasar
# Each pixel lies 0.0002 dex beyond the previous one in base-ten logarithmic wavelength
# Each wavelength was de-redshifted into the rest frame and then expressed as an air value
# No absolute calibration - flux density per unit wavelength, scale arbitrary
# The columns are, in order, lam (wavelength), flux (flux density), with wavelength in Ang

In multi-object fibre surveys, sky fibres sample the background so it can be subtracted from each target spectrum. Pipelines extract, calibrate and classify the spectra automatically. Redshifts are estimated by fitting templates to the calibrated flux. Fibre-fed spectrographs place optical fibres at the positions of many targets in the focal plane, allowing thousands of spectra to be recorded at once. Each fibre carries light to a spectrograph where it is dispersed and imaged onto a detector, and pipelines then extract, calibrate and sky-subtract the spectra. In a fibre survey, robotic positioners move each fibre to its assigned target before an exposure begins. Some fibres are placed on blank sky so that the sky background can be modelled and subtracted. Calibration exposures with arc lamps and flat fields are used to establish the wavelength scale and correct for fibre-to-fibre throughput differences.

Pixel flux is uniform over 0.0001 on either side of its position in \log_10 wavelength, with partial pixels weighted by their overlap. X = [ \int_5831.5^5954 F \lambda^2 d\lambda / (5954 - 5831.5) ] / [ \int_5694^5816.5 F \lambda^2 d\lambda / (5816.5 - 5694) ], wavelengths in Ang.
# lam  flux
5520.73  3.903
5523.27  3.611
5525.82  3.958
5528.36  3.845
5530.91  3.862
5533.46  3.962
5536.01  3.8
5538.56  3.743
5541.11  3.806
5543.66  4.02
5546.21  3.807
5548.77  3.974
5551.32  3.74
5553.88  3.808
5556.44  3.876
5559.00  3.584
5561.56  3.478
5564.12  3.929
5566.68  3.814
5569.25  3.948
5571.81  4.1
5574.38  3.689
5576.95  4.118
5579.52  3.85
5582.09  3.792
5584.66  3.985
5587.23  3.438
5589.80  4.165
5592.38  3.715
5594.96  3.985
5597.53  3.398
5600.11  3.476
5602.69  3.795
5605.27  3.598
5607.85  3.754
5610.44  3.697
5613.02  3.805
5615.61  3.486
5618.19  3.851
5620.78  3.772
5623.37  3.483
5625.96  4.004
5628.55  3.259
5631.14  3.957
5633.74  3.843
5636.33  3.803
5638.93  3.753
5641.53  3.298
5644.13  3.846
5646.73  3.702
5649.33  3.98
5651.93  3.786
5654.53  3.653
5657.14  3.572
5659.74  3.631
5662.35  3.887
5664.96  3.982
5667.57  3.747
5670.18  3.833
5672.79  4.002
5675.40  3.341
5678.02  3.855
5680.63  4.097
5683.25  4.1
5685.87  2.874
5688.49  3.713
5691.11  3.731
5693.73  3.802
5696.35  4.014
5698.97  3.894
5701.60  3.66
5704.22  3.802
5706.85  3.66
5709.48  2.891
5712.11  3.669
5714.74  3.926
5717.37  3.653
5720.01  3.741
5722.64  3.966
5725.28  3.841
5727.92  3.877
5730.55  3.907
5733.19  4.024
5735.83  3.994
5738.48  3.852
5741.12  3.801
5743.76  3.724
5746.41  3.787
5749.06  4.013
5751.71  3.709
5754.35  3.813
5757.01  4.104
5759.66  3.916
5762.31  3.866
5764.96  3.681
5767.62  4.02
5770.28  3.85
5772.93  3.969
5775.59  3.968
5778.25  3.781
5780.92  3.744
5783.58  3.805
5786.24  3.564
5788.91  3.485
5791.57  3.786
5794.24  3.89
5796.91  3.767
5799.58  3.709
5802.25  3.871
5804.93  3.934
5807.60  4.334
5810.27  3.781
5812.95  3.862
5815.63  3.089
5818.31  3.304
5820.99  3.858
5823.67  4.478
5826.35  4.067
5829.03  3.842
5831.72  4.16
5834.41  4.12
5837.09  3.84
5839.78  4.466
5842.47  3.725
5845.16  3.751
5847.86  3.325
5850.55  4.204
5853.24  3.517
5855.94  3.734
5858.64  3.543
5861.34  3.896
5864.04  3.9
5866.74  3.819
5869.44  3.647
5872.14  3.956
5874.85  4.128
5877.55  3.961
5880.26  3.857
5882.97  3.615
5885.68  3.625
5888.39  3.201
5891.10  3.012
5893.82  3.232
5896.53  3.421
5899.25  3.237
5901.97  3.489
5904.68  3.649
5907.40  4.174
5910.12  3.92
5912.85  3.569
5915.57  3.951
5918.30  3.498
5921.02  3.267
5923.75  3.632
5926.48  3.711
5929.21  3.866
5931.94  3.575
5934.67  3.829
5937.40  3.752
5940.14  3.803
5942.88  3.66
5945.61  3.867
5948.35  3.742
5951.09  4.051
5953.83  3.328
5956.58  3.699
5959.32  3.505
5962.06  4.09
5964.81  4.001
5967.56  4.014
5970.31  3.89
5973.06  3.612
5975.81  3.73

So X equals 1.0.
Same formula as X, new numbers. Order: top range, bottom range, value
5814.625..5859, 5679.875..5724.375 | 1.08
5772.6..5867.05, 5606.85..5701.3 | 1.08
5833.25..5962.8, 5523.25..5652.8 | 1.09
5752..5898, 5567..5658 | 1.09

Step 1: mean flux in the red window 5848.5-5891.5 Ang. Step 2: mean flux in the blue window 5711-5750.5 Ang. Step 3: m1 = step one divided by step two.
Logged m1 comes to 1.0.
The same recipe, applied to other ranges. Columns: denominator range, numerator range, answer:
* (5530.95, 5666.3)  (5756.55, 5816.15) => 1.01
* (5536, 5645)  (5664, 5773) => 1.01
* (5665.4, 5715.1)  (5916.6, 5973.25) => 1.01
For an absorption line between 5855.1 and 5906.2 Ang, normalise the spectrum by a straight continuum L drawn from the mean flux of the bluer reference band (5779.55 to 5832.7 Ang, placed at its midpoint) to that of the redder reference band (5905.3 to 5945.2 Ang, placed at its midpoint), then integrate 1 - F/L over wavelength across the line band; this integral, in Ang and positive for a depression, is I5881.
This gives 1.8 Ang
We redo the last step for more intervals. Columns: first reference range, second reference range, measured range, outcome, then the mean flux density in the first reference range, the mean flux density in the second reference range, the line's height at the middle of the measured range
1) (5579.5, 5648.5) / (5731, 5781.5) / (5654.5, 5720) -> 1.38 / 3.72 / 3.88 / 3.8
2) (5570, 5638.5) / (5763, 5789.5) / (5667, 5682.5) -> -0.20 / 3.76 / 3.8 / 3.78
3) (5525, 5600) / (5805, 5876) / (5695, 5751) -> 0.76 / 3.83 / 3.86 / 3.85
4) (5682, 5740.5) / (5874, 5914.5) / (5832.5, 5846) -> -1.29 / 3.75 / 3.6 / 3.65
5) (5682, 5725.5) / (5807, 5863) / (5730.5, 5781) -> -1.64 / 3.7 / 3.85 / 3.76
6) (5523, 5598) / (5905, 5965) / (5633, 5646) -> 0.38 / 3.83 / 3.74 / 3.81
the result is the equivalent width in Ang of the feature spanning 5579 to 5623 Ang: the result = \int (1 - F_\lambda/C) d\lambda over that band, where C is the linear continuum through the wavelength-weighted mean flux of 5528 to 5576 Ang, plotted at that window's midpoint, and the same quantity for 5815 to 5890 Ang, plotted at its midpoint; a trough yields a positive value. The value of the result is 1.1 Ang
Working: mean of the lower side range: 3.83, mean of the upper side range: 3.81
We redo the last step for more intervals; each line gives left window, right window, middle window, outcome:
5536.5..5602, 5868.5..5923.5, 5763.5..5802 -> -1.1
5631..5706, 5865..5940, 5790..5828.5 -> -1.4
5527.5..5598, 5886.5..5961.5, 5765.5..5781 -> -0.7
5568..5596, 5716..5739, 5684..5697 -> 0.8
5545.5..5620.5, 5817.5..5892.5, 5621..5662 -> 0.8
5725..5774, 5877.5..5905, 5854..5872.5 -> -1.2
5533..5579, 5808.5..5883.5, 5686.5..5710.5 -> 1.1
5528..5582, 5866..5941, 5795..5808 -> -0.6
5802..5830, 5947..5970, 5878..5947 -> 3.6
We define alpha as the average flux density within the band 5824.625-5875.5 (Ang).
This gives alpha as 3.88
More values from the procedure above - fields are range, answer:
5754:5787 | 3.86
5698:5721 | 3.65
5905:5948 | 3.74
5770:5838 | 3.84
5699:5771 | 3.81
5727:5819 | 3.82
